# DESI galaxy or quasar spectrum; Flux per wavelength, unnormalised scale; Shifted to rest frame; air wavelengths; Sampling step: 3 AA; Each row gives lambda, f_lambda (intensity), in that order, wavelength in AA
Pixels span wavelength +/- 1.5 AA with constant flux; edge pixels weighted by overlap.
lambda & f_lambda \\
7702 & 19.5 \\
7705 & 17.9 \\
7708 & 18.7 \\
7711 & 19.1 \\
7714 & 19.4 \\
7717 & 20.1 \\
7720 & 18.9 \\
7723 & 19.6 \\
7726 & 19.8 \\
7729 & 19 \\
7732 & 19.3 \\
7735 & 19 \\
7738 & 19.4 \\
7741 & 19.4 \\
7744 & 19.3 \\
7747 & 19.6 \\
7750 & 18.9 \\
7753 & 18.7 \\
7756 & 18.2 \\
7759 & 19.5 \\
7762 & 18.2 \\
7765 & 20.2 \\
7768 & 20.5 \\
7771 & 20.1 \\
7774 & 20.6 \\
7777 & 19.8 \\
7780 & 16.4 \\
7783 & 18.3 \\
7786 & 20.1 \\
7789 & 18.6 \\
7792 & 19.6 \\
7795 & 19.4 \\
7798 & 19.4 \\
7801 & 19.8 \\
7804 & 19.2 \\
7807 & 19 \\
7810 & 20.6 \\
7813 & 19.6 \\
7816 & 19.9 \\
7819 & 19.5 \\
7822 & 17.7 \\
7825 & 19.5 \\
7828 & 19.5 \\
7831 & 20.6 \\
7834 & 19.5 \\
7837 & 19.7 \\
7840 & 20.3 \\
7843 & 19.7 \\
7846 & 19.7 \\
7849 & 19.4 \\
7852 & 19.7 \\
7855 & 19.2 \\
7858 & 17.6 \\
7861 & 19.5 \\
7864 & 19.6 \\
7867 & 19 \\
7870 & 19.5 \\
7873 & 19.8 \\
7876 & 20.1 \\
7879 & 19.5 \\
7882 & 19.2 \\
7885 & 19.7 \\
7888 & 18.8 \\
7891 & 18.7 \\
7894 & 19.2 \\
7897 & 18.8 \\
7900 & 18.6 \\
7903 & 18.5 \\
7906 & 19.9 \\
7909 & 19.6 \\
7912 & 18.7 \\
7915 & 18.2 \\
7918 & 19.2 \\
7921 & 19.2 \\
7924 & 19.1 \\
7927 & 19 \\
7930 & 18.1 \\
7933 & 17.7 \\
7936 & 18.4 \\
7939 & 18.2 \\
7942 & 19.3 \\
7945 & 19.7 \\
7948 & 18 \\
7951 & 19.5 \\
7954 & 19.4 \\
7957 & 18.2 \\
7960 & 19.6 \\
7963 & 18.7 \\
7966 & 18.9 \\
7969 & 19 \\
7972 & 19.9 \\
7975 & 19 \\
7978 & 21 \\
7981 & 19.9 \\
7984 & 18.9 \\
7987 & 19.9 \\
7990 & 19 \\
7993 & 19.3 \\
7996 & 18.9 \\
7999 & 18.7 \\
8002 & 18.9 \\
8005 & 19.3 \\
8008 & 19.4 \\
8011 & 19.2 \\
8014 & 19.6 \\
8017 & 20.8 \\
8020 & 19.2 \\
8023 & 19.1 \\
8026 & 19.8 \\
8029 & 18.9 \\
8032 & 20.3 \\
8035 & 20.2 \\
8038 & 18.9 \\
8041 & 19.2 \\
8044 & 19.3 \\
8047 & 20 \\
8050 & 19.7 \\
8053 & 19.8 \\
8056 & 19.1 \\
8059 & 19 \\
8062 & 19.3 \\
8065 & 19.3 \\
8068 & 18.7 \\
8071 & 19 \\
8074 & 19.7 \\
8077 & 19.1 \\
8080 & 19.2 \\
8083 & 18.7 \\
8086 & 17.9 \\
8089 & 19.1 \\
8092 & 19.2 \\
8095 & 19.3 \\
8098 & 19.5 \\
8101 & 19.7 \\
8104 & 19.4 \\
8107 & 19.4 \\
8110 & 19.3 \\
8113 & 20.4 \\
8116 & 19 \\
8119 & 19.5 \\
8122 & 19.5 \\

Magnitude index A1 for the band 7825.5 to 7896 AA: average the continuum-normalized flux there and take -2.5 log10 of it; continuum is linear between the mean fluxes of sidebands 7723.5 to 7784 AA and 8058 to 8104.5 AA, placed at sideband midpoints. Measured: -0.01 mag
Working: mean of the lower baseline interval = 19.2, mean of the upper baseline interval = 19.1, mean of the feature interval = 19.5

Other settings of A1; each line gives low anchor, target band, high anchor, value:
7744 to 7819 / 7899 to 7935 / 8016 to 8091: 0.030 mag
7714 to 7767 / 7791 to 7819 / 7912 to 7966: -0.028 mag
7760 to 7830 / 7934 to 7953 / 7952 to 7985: 0.028 mag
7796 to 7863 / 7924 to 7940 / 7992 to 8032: 0.060 mag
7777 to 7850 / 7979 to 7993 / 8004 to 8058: 0.002 mag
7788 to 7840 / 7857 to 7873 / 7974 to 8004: 0.017 mag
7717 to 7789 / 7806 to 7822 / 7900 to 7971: -0.024 mag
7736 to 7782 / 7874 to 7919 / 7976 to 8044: 0.014 mag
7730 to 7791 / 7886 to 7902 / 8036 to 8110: 0.022 mag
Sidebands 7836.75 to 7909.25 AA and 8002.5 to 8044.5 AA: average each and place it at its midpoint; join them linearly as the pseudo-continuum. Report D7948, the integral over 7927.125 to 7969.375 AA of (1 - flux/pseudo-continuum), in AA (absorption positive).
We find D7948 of 1.4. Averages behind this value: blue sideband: 19.3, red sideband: 19.5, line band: 18.8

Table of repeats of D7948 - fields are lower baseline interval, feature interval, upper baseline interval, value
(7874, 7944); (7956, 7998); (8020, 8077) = -0.3 AA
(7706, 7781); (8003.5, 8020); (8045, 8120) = -0.3 AA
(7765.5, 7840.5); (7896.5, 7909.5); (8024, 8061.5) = 0.3 AA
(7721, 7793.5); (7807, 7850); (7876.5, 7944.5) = -1.2 AA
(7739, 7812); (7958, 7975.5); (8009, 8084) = 0.2 AA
